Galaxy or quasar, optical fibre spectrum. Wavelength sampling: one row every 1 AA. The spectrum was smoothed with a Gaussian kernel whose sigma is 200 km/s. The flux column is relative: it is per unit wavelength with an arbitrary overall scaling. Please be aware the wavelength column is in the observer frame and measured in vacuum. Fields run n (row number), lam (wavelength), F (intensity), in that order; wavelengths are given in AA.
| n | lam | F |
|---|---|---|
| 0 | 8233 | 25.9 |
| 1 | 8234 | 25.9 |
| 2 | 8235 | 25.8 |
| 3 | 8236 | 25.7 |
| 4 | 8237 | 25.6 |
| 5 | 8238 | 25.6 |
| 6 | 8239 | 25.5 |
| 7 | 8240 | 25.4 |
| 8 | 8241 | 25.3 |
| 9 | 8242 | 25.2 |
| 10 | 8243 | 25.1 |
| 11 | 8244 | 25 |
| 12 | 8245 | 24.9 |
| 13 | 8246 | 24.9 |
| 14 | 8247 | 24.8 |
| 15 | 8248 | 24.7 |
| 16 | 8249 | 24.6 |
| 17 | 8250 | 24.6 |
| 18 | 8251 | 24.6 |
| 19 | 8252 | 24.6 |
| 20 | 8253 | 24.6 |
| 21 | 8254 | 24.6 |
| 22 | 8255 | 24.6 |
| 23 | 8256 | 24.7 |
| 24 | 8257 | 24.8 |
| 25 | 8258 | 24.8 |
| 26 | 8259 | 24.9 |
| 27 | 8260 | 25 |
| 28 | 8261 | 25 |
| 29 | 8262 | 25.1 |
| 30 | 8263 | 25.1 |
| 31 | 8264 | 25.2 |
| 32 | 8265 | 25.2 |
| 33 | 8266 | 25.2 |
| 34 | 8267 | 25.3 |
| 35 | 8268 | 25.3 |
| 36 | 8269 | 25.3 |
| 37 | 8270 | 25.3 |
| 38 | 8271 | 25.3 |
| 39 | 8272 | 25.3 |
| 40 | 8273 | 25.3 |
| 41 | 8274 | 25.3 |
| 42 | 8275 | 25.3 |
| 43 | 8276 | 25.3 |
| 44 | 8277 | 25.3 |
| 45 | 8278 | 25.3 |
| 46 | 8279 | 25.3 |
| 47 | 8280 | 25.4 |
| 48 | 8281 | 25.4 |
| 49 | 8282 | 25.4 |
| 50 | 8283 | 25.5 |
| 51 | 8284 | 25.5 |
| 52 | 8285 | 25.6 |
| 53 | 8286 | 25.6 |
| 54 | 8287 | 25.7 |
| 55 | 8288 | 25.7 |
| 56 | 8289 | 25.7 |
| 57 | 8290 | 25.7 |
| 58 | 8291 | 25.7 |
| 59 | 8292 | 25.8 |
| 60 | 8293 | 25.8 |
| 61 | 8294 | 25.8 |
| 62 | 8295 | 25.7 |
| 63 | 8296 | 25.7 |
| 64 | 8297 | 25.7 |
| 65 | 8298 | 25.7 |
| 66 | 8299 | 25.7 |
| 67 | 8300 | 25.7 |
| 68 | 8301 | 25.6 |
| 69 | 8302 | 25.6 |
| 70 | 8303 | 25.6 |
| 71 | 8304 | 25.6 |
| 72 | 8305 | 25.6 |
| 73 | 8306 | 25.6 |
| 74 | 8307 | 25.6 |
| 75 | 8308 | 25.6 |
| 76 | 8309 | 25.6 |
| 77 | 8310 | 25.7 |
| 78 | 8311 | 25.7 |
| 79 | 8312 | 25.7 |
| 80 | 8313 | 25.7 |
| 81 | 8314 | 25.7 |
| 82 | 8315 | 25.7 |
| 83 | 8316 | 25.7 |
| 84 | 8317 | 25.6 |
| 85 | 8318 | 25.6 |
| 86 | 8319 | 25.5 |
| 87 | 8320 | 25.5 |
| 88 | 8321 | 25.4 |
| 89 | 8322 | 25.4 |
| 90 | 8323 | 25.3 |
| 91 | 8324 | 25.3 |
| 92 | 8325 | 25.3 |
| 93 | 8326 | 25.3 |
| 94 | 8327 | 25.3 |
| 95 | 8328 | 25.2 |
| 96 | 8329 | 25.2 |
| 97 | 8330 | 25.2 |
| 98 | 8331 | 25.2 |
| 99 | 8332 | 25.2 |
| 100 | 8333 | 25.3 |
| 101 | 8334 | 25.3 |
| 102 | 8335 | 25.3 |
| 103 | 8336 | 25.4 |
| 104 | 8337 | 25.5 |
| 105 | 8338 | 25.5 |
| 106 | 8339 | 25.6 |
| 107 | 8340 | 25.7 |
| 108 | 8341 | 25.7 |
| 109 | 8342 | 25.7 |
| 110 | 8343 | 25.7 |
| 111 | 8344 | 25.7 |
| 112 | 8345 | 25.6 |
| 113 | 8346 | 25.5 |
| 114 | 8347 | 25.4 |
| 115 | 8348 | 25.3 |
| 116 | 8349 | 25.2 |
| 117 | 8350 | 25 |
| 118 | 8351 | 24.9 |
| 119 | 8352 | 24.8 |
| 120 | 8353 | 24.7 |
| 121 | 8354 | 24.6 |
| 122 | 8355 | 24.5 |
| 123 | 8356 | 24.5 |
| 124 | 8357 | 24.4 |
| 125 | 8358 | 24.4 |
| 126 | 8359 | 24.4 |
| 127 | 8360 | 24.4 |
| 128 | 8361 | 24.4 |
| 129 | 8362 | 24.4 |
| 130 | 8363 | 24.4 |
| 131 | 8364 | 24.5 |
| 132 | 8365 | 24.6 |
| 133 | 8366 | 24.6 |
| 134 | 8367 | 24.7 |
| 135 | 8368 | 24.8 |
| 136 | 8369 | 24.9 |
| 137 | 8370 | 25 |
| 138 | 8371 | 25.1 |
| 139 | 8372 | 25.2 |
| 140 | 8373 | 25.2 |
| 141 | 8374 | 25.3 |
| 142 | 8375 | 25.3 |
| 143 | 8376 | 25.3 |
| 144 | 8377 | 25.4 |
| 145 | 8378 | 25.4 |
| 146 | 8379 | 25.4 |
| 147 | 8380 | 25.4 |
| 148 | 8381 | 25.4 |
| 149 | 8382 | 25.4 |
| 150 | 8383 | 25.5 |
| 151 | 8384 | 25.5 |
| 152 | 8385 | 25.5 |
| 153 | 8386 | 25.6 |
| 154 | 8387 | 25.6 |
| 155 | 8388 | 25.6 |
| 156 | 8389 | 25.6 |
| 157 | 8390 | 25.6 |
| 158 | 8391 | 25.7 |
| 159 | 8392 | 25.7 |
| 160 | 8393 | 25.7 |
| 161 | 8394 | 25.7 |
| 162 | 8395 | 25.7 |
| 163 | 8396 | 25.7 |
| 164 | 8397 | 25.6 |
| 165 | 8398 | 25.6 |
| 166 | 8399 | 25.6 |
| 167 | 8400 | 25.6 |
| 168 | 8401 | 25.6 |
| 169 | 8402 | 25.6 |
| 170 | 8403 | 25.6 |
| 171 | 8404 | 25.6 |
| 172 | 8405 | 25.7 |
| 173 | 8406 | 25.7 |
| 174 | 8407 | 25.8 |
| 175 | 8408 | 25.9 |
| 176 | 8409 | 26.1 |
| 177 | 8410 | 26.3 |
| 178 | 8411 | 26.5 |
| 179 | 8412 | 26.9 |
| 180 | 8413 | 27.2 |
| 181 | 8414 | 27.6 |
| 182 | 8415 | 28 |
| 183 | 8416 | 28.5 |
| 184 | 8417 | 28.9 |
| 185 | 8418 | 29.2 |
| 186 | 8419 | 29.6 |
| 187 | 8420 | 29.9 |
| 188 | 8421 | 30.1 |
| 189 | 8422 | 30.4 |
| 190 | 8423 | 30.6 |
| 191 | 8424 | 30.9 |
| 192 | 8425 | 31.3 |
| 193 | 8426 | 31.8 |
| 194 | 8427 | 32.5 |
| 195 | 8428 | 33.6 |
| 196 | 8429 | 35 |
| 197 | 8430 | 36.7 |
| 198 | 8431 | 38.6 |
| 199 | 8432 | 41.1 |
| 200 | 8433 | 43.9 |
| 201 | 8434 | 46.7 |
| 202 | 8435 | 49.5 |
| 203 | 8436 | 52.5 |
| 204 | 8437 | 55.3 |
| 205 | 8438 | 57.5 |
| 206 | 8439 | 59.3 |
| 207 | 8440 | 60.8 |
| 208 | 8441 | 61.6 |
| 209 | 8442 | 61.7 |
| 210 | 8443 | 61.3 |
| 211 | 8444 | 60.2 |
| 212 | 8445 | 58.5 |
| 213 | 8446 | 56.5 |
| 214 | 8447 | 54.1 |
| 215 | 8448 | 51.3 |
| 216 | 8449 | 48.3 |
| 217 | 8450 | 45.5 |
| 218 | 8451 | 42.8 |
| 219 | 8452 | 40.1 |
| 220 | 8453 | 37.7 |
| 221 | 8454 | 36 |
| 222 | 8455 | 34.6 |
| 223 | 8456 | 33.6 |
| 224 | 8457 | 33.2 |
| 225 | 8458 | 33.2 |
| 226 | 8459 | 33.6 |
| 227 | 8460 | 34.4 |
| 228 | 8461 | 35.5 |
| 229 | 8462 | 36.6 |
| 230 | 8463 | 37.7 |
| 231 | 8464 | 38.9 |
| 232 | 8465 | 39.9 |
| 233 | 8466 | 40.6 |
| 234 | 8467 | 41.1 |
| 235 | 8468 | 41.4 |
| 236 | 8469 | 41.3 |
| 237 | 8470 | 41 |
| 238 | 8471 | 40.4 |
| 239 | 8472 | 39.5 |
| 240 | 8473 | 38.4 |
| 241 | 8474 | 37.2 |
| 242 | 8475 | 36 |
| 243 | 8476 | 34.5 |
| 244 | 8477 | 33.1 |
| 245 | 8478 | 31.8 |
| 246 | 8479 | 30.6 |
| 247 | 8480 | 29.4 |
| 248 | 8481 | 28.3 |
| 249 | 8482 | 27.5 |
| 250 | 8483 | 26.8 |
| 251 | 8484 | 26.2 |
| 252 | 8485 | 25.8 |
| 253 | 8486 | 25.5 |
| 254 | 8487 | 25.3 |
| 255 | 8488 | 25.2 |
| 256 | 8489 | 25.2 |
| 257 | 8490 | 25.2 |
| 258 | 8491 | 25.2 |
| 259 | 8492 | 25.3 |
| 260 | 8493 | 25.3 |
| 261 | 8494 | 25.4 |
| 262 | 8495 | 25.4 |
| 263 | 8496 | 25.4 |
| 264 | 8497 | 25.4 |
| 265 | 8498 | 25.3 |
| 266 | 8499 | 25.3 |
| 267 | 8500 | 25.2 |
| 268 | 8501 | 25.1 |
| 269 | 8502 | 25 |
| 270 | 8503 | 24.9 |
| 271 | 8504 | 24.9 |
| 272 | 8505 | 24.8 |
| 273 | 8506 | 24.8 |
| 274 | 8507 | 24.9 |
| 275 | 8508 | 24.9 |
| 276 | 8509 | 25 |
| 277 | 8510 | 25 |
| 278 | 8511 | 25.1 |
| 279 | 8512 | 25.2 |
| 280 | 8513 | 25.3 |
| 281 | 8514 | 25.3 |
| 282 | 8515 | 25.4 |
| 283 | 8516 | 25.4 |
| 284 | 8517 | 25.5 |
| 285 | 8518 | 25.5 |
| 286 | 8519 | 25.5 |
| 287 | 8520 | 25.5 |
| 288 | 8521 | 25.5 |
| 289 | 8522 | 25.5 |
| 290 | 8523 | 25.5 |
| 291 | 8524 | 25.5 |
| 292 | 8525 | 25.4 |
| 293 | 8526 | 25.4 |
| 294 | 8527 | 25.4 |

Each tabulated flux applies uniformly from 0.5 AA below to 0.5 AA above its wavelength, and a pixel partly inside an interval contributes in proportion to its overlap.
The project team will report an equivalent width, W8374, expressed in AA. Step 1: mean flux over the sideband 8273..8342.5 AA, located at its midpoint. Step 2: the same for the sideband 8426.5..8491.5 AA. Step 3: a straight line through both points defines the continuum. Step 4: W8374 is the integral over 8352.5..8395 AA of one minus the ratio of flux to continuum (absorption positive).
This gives 8.9 AA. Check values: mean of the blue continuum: 25.5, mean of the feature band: 25.1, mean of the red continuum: 39.9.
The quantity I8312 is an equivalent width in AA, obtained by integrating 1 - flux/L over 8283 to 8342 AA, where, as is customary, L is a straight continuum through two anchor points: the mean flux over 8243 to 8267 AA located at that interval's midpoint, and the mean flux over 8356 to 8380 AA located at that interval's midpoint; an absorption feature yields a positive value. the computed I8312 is -1.6 AA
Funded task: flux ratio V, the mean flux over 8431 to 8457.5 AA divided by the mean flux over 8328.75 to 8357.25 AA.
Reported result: 1.95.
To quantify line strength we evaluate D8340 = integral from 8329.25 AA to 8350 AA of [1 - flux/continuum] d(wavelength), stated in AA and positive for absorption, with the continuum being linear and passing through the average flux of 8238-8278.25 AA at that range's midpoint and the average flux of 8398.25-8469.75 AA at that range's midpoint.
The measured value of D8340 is 3.7 AA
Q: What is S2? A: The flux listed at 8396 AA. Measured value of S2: 25.7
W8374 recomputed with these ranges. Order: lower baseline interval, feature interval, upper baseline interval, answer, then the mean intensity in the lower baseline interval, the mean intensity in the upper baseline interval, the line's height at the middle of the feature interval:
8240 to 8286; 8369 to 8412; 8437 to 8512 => 7.98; 25.1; 35.6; 31.4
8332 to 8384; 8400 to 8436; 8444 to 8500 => -0.97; 25.1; 34.8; 30.2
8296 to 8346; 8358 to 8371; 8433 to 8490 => 2.41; 25.5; 40.6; 30.2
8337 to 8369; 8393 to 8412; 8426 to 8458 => 5.74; 25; 46.6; 37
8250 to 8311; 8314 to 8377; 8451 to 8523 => 3.94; 25.4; 30.1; 26.8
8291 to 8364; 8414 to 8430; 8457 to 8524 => -1.78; 25.3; 29.4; 27.7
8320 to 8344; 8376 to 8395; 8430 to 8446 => 6.72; 25.4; 53.4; 39.6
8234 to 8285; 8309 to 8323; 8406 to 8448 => 2.07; 25.1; 39.7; 30.1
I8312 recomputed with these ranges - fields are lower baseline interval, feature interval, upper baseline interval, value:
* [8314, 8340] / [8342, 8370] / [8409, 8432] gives 2.2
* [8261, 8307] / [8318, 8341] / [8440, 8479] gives 3.4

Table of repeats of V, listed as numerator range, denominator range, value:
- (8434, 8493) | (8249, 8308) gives 1.57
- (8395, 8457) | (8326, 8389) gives 1.48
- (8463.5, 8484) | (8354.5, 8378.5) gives 1.44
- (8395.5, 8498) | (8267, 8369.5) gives 1.39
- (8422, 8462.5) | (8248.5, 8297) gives 1.73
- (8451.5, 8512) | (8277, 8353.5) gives 1.21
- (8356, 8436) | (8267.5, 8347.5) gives 1.09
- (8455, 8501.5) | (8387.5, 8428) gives 1.16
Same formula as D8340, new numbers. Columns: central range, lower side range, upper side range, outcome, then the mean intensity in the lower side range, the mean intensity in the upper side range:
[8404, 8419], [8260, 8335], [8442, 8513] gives 1.8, 25.5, 33.8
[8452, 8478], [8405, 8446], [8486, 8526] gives -4.2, 38.6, 25.2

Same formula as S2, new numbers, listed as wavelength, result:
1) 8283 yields 25.5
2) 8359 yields 24.4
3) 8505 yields 24.8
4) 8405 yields 25.7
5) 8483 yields 26.8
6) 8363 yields 24.4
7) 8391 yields 25.7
